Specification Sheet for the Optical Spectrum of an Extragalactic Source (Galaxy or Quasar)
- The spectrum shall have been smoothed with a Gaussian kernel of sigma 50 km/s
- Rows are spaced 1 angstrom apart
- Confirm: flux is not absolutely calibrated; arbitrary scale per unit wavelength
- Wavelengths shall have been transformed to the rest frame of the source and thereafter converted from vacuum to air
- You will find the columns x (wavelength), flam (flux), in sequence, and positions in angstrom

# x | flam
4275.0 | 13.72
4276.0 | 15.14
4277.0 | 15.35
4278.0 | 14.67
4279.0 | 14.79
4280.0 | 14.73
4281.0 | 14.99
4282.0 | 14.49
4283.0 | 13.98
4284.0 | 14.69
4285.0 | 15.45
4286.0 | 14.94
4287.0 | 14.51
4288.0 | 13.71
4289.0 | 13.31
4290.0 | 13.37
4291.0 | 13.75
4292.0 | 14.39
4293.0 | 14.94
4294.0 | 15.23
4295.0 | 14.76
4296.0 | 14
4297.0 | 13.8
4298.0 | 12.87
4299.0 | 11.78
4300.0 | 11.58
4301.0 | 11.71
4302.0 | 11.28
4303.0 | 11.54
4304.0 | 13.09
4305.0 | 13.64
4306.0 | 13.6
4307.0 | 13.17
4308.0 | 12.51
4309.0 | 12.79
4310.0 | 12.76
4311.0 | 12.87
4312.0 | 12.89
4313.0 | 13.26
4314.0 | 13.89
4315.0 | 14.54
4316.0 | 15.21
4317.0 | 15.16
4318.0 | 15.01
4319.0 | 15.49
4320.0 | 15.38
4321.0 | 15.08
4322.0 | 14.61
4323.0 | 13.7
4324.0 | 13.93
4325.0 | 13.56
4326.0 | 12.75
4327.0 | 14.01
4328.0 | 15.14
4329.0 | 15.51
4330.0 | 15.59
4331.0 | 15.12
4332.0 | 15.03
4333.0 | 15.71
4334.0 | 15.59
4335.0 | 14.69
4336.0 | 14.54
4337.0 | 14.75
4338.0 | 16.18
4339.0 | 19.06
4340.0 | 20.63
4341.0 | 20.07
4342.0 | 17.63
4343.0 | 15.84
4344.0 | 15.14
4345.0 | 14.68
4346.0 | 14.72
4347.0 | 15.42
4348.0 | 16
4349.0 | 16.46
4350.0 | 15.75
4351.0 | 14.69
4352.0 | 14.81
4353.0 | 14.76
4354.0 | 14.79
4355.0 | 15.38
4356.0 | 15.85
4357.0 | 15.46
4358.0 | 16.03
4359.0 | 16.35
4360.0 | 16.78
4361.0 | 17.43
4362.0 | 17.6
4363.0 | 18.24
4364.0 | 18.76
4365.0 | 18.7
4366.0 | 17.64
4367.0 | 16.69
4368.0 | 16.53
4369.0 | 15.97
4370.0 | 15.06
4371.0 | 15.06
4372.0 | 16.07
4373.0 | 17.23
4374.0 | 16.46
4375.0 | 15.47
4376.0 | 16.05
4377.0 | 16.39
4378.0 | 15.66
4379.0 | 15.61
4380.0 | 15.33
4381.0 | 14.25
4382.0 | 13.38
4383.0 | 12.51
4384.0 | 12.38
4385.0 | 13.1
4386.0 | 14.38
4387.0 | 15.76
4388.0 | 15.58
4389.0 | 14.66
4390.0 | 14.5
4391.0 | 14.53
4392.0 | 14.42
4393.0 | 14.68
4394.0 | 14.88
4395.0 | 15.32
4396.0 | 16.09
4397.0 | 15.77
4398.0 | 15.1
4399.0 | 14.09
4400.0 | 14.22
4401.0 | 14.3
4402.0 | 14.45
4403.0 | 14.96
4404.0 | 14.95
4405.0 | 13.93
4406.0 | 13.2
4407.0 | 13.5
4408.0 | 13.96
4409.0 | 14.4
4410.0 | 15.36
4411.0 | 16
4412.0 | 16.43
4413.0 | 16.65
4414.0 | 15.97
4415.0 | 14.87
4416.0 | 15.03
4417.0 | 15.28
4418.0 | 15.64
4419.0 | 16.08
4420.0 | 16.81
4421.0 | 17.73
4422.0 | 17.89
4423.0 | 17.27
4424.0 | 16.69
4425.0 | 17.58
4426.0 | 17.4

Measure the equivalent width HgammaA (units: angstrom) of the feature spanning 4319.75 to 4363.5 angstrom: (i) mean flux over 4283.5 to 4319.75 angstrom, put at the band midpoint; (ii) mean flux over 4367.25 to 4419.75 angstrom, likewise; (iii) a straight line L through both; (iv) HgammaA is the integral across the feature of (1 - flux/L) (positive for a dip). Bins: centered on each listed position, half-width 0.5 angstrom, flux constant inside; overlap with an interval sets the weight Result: -4.4 angstrom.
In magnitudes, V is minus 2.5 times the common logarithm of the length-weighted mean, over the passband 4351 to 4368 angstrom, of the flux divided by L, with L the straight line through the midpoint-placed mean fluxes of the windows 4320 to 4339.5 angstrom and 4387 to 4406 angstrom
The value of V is -0.11 mag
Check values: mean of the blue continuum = 15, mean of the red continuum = 14.8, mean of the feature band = 16.5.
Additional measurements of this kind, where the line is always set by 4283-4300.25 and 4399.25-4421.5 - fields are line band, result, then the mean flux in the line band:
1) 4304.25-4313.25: 0.09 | 13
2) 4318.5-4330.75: -0.02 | 14.6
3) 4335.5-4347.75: -0.15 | 16.5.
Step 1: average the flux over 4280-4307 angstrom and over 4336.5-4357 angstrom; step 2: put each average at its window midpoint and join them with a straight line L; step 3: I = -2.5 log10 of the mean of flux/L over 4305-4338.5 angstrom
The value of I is 0.05 mag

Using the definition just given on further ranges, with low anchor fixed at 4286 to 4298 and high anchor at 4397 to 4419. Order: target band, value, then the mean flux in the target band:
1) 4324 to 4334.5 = -0.03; 14.8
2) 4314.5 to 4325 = -0.03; 14.8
